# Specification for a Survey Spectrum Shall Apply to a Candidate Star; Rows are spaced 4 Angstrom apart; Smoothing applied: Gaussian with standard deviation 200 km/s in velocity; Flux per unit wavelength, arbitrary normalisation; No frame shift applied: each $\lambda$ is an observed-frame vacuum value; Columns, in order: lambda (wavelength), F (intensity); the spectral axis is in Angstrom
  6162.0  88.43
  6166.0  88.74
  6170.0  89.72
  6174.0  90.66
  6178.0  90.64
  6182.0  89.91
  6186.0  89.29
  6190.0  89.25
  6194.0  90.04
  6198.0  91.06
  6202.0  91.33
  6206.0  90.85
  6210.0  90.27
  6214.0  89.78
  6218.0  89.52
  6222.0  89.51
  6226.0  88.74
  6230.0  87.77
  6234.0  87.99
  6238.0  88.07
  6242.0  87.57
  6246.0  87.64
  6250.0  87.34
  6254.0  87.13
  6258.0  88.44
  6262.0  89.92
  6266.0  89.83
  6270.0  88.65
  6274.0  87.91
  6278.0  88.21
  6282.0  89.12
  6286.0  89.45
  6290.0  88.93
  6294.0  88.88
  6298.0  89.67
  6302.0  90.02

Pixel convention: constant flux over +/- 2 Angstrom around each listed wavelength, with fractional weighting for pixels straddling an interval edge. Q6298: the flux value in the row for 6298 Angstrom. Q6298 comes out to 89.67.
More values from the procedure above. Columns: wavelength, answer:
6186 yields 89.29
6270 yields 88.65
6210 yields 90.27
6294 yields 88.88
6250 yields 87.34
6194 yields 90.04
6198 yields 91.06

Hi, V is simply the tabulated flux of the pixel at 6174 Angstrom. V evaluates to 90.66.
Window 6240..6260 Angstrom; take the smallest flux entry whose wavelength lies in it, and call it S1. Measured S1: 87.13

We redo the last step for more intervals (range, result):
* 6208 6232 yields 87.77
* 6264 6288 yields 87.91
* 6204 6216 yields 89.78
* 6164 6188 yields 88.74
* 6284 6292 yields 88.93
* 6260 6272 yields 88.65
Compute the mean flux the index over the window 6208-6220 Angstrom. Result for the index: 89.9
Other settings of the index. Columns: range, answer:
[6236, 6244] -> 87.8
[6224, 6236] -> 88.2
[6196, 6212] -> 90.9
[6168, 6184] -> 90.2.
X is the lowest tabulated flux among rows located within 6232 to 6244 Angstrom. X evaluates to 87.57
